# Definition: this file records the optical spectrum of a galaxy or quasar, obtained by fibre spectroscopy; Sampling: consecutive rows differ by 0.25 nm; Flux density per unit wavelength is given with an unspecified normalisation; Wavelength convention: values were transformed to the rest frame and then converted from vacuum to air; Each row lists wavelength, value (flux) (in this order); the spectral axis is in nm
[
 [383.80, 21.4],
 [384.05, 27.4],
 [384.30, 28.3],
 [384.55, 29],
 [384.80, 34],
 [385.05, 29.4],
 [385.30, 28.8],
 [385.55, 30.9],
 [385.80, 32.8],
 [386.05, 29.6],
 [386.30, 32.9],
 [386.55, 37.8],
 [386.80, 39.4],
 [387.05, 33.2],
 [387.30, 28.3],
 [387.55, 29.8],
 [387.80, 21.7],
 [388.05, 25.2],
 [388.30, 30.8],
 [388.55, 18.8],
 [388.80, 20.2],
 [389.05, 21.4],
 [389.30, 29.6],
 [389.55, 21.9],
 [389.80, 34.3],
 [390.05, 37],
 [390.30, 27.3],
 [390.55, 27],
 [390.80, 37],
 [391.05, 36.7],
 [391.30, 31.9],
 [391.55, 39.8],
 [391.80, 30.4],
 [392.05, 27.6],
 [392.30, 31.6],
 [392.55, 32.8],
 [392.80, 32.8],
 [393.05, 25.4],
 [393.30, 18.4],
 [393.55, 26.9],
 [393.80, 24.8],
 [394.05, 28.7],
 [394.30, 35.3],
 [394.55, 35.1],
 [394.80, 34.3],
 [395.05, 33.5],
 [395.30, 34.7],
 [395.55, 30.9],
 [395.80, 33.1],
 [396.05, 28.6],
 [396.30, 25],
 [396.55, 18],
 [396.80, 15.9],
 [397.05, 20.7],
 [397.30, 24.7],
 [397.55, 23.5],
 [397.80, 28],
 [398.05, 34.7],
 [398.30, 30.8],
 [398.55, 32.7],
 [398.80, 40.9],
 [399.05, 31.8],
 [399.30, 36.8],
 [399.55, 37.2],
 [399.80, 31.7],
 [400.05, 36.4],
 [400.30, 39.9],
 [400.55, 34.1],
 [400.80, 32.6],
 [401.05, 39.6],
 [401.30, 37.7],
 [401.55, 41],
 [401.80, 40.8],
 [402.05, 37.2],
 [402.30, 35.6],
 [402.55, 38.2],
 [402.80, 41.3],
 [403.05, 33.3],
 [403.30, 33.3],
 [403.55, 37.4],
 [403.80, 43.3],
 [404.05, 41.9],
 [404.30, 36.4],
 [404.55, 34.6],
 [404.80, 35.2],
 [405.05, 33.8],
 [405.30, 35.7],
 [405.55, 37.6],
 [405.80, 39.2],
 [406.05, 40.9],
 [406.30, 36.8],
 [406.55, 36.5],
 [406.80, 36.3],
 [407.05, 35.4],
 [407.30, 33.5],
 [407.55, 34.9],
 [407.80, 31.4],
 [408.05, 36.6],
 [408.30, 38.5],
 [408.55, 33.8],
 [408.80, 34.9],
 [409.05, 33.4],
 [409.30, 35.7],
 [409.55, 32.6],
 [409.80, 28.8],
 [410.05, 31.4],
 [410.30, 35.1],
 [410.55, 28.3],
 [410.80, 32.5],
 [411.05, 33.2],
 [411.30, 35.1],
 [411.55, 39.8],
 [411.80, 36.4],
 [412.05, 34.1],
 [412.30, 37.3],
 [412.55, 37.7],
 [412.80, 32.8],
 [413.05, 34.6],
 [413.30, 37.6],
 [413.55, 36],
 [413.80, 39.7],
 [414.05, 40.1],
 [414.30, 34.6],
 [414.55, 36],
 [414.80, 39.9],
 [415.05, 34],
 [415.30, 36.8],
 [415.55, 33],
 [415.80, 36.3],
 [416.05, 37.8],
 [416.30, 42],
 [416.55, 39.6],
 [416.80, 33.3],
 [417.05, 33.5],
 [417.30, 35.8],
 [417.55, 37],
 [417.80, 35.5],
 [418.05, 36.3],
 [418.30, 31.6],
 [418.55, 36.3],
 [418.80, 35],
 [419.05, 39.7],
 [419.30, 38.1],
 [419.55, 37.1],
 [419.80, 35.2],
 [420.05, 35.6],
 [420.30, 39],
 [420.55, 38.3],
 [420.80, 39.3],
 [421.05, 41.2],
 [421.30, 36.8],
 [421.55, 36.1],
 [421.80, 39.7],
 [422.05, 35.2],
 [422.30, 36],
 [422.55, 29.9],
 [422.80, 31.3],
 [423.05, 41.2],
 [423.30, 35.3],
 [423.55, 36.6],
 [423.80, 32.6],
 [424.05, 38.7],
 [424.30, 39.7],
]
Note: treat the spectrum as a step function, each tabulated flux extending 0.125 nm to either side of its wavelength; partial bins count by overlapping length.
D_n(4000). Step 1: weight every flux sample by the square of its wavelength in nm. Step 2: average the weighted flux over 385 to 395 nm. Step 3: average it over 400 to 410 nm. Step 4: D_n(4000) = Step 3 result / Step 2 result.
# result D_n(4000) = 1.3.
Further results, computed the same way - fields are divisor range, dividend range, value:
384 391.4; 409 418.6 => 1.36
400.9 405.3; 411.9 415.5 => 1.02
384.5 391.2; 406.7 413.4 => 1.29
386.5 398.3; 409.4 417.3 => 1.36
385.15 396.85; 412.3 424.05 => 1.41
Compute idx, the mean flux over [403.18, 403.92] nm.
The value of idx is 38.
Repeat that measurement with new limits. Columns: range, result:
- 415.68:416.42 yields 38.7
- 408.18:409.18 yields 35.1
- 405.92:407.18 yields 37.2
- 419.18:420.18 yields 36.5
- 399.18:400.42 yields 36.4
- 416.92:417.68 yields 35.4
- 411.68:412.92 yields 35.7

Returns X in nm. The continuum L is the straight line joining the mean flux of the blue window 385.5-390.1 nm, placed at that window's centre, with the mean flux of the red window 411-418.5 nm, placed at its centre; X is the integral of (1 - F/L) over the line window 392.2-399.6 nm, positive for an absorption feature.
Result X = 0.42 nm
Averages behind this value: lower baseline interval 29.1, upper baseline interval 36.3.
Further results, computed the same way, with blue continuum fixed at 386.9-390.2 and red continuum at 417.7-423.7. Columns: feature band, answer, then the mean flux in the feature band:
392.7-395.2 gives -0.07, 29.5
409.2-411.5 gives 0.05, 32.7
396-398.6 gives 0.38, 25.4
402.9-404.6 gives -0.31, 37.3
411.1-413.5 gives -0.14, 36.1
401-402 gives -0.28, 39.6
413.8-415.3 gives -0.10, 37.1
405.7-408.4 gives -0.31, 36.3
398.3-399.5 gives -0.20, 35.2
